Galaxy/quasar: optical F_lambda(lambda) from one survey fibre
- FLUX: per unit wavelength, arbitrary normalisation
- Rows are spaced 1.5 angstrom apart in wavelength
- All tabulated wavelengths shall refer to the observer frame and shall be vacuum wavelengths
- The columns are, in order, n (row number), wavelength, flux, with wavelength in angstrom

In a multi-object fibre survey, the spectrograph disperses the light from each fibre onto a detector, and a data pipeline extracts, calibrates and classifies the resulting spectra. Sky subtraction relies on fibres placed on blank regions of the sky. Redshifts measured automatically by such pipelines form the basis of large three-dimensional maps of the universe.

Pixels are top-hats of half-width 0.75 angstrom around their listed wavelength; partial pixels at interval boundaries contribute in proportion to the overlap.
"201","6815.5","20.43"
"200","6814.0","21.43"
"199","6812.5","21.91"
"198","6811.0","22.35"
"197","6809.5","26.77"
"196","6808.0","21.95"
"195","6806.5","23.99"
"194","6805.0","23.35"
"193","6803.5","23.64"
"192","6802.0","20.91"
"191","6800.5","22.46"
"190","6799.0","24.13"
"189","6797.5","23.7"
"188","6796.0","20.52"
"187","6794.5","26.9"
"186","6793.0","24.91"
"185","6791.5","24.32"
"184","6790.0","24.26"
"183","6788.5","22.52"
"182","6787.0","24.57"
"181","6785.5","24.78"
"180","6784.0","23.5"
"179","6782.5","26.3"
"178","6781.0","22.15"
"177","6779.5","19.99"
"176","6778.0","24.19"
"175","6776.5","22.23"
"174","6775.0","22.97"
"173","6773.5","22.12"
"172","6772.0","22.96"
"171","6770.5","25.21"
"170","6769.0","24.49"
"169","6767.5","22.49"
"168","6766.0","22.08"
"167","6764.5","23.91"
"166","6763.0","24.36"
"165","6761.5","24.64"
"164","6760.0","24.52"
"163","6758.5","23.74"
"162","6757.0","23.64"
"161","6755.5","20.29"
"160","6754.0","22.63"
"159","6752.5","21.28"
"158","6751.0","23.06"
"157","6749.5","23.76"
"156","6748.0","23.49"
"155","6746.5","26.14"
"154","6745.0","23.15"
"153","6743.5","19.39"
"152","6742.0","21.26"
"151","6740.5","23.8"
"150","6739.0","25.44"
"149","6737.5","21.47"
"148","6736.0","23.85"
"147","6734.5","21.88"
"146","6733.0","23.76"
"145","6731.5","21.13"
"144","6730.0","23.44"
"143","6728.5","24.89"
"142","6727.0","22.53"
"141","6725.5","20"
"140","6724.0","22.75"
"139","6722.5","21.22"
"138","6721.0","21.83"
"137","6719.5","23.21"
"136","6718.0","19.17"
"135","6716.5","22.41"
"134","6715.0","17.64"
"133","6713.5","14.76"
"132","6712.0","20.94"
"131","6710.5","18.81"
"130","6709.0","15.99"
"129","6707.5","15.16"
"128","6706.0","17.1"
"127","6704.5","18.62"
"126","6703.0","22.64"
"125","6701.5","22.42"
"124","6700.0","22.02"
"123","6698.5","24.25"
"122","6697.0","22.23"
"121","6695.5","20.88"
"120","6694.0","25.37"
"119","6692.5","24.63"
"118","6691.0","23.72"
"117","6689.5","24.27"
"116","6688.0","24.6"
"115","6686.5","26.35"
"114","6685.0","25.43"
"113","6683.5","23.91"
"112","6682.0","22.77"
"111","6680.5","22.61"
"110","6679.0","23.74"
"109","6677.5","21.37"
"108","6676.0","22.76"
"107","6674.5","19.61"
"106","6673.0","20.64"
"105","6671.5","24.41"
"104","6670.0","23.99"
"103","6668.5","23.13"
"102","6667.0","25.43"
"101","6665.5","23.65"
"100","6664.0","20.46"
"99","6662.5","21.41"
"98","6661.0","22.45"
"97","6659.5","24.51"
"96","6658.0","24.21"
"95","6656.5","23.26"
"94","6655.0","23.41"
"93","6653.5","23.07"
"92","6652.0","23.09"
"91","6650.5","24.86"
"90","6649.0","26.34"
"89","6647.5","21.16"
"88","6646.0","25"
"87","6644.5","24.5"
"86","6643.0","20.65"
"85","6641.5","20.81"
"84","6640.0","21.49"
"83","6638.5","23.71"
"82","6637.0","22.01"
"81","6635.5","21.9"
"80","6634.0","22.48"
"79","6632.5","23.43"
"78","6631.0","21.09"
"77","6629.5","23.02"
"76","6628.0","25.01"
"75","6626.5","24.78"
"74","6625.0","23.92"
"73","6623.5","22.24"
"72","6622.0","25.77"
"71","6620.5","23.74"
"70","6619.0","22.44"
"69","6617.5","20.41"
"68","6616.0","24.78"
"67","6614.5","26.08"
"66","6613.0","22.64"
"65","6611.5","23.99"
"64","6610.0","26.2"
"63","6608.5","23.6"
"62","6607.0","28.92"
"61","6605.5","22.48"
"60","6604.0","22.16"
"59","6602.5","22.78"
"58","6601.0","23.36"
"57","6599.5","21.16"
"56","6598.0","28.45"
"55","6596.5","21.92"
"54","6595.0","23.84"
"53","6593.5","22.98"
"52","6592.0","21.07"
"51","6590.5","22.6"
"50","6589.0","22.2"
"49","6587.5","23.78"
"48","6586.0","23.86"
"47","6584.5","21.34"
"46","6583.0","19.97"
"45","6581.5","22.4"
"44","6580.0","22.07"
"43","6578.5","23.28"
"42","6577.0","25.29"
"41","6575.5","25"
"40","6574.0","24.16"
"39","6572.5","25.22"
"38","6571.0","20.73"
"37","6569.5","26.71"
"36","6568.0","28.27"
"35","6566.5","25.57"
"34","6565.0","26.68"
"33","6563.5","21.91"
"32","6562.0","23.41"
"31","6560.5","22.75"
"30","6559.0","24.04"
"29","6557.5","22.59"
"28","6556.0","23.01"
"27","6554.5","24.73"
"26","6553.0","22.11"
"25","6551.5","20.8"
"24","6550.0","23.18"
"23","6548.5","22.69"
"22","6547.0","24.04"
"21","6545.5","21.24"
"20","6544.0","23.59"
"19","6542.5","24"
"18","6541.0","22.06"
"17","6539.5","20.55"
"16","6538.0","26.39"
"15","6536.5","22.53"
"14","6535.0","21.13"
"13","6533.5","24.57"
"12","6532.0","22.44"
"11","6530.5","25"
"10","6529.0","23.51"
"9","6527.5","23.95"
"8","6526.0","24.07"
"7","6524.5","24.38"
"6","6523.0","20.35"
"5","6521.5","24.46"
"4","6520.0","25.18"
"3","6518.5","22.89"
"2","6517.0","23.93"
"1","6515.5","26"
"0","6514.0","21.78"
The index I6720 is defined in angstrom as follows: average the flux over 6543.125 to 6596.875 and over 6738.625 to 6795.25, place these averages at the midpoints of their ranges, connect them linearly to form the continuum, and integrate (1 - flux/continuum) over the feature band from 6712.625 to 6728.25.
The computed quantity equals 1.82 angstrom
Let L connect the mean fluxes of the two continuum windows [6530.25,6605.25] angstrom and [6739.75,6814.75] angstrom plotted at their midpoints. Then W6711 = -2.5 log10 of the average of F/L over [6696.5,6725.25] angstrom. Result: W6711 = 0.16 mag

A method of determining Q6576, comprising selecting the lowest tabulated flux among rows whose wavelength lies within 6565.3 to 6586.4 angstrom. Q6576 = 19.97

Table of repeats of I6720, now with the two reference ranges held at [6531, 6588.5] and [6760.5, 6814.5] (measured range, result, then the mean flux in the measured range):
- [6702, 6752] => 4.4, 21.4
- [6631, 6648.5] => 0.7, 22.5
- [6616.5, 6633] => 0.1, 23.3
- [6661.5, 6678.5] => 0.7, 22.5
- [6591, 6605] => 0.2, 23.1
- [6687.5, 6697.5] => -0.1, 23.7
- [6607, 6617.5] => -0.5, 24.6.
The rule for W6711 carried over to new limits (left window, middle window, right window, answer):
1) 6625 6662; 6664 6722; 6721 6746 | 0.05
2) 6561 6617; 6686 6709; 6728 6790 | 0.07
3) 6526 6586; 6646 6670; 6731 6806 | 0.00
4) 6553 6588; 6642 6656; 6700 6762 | -0.04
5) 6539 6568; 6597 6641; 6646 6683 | -0.02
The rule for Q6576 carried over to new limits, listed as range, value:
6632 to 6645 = 20.65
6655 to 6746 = 14.76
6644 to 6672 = 20.46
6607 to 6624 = 20.41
